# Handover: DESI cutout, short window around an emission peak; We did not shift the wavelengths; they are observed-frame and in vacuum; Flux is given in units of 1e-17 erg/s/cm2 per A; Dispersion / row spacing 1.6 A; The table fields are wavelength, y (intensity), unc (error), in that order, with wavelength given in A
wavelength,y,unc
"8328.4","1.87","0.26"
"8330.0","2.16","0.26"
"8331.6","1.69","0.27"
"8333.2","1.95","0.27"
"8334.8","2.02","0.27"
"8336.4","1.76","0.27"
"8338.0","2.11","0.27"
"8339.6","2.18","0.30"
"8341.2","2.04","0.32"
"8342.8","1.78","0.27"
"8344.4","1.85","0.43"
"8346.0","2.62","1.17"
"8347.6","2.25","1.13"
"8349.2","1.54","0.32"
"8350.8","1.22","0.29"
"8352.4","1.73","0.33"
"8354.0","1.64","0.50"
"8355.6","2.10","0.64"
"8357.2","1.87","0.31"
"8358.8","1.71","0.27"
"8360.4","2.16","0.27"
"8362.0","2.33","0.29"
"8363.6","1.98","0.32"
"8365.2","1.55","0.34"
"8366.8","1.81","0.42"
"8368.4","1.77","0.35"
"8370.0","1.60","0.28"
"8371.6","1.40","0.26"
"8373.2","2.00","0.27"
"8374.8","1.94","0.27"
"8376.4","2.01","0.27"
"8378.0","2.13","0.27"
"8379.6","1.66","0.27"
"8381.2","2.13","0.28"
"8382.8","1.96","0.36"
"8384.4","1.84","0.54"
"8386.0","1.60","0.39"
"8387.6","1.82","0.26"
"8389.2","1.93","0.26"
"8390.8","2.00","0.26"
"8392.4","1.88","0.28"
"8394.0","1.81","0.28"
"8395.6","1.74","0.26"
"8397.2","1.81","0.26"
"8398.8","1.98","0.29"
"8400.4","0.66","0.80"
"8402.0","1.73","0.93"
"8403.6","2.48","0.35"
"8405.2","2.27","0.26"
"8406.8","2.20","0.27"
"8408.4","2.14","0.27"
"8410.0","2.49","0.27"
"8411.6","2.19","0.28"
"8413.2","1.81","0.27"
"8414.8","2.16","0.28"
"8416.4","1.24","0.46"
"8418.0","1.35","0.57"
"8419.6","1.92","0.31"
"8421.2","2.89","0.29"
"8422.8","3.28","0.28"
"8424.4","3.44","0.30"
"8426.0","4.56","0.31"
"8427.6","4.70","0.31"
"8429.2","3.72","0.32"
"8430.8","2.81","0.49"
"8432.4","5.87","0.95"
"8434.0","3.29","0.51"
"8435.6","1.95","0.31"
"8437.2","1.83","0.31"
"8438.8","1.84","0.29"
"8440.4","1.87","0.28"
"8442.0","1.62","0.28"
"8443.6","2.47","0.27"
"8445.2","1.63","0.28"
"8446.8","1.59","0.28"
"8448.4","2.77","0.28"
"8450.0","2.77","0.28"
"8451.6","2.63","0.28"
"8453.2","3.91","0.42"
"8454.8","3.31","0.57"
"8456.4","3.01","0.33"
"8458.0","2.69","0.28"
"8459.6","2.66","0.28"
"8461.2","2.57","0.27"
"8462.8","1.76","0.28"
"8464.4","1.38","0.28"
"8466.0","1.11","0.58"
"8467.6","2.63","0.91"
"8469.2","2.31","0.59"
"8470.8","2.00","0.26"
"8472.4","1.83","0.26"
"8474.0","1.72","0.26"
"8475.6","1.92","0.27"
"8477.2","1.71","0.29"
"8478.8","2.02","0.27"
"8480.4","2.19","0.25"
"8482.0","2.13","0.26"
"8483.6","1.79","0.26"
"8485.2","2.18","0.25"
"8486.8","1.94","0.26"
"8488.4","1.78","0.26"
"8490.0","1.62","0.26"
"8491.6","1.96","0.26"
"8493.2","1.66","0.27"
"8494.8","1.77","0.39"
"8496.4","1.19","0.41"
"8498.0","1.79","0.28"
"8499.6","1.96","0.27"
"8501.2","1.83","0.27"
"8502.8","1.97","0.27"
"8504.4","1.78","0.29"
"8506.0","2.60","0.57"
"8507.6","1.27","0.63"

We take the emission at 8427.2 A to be H-alpha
